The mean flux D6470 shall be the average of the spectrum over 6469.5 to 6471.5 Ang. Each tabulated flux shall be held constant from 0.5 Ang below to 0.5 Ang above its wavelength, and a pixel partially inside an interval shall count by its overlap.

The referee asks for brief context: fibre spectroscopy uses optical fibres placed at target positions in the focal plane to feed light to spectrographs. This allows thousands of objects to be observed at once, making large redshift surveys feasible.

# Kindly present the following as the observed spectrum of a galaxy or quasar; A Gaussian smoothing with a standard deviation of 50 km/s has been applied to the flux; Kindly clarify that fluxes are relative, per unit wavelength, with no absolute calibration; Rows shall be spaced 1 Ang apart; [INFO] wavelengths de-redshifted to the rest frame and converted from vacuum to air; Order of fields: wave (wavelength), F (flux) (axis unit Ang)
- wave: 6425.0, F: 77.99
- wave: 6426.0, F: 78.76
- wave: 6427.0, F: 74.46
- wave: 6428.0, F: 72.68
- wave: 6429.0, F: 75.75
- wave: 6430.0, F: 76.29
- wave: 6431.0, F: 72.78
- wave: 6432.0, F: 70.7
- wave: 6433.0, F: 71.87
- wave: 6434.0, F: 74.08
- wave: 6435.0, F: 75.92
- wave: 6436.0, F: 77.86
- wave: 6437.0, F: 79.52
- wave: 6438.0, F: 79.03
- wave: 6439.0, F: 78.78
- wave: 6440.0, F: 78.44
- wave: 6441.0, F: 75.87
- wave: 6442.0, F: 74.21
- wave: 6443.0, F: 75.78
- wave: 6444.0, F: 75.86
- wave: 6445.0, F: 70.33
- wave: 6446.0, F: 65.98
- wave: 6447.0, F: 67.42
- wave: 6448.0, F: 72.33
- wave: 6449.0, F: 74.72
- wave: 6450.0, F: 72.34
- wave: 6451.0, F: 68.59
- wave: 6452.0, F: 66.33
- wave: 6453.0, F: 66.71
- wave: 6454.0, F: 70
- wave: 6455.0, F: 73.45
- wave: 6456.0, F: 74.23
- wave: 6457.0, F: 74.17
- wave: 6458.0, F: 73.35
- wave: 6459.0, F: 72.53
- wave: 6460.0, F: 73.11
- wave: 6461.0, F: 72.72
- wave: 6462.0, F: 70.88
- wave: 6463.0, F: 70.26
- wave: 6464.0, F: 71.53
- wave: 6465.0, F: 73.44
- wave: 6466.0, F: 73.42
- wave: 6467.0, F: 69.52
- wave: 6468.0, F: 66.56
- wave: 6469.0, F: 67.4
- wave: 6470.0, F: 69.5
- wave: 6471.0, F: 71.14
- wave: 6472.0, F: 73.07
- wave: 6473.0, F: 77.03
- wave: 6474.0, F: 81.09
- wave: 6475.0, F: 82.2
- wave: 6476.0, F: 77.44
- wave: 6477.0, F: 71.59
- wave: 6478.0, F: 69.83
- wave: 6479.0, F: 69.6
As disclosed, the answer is 70.3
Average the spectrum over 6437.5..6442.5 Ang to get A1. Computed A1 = 77.3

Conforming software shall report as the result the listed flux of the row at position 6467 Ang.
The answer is 69.52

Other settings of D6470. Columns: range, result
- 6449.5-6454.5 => 68.8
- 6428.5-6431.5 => 74.9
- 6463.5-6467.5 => 72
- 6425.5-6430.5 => 75.6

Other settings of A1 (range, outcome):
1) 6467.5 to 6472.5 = 69.5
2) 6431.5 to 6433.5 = 71.3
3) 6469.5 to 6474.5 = 74.4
